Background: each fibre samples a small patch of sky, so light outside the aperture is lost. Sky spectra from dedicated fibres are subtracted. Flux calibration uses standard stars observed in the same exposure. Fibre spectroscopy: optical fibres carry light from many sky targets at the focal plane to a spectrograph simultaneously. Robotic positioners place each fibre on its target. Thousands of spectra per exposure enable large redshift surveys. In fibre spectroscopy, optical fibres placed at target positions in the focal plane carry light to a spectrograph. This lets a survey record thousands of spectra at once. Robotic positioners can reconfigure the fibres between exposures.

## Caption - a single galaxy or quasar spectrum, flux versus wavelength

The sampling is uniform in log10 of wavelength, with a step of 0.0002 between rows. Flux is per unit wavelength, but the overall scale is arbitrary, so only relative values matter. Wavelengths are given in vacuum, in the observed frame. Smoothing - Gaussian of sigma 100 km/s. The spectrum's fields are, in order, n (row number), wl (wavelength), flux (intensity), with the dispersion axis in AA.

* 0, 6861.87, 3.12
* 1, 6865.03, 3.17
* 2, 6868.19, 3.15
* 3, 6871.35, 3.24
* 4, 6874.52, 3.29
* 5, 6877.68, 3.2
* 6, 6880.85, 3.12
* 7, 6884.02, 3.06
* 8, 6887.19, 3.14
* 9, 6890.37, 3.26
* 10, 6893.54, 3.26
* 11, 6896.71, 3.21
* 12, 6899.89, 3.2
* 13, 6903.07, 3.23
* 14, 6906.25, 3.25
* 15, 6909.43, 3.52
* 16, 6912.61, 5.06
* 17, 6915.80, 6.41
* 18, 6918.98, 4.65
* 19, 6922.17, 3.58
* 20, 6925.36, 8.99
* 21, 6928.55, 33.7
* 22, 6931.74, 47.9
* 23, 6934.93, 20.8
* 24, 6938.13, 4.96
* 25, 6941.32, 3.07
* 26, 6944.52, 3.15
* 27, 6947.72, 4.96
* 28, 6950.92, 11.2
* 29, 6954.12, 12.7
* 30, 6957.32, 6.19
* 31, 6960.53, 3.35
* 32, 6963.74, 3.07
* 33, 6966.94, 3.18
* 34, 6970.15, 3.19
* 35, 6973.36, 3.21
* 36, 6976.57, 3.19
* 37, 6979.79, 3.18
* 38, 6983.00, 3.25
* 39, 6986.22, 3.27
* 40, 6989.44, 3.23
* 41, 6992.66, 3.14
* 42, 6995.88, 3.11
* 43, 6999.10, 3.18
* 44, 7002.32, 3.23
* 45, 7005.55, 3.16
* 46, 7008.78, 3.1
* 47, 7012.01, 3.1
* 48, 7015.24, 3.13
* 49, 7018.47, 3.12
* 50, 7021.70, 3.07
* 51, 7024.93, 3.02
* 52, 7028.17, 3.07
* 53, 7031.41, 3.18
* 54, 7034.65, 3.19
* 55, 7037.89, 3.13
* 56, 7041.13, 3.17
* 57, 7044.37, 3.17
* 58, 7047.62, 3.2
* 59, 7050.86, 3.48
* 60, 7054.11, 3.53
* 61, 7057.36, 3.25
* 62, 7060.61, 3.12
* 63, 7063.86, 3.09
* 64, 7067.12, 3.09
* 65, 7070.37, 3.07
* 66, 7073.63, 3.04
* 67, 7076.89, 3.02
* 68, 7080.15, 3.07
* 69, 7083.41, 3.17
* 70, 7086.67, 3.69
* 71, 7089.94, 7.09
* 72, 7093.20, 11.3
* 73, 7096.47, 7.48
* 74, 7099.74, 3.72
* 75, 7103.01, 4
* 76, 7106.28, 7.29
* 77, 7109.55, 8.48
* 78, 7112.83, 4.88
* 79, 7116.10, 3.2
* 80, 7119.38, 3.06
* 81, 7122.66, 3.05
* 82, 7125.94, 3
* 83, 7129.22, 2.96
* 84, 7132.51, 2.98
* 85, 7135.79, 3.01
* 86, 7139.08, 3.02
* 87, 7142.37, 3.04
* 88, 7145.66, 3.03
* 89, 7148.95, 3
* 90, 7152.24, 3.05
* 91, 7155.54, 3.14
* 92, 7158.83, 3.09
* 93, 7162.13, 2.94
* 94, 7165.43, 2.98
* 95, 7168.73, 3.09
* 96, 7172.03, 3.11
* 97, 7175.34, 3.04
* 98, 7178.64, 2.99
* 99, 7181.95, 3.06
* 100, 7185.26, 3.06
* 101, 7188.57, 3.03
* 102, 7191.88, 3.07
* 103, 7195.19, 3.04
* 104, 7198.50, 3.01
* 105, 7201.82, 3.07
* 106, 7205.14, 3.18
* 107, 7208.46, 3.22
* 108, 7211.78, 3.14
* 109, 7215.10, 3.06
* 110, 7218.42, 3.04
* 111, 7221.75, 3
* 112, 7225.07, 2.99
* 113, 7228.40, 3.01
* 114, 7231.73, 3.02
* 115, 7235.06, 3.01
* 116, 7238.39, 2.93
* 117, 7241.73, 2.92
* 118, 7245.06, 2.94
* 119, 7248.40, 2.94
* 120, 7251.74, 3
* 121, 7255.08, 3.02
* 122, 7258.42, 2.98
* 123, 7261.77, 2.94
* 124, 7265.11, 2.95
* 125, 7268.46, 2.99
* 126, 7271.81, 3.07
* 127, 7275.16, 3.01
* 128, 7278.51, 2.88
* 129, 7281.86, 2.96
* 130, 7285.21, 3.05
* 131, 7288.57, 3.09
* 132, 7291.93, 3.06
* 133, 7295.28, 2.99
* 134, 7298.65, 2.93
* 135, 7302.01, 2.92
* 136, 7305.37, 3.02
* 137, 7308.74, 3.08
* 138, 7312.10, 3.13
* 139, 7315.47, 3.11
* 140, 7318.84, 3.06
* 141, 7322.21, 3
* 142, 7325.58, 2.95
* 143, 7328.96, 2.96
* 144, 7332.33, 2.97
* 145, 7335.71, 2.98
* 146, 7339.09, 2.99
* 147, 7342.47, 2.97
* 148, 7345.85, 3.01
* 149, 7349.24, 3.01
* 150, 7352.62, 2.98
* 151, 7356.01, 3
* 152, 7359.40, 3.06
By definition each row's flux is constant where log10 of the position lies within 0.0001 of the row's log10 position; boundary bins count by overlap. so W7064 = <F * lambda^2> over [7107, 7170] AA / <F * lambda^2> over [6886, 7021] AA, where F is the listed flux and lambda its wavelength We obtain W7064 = 0.6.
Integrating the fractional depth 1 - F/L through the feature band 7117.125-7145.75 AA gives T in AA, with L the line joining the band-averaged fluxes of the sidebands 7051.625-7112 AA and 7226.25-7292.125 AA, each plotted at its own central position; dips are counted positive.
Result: 8.1 AA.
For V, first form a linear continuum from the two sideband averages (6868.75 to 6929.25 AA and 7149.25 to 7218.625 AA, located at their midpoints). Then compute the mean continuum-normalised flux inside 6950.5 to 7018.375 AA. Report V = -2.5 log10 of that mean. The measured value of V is 0.12 mag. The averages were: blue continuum 5.04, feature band 4.01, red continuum 3.07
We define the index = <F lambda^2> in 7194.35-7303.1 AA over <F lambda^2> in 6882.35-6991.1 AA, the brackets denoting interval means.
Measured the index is 0.5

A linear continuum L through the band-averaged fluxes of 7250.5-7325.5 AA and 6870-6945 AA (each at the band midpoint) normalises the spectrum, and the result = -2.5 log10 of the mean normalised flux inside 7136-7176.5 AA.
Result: 0.462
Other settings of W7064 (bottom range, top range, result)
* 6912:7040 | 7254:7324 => 0.52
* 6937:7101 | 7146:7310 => 0.81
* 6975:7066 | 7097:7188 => 1.16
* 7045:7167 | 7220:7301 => 0.80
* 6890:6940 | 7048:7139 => 0.44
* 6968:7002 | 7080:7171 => 1.35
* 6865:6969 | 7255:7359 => 0.47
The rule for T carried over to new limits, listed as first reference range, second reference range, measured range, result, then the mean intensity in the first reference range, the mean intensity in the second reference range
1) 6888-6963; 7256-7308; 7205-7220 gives 3.6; 8.73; 2.99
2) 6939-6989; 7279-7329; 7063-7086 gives 5.7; 4.65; 3.02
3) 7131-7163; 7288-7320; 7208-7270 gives 0.7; 3.03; 3.04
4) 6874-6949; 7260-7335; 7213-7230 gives 4.0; 7.84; 3.01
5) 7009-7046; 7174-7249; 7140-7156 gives 0.1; 3.12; 3.03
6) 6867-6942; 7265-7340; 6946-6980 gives 8.7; 7.77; 3.01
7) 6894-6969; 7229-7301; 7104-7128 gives 4.0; 8.72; 2.98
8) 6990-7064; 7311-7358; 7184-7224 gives 0.0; 3.17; 3.01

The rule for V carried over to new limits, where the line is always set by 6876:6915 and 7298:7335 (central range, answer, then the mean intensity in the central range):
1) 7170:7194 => 0.03 mag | 3.05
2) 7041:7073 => 0.02 mag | 3.21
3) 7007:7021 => 0.07 mag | 3.11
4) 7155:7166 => 0.05 mag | 3.03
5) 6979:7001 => 0.05 mag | 3.2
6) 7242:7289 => 0.03 mag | 2.98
